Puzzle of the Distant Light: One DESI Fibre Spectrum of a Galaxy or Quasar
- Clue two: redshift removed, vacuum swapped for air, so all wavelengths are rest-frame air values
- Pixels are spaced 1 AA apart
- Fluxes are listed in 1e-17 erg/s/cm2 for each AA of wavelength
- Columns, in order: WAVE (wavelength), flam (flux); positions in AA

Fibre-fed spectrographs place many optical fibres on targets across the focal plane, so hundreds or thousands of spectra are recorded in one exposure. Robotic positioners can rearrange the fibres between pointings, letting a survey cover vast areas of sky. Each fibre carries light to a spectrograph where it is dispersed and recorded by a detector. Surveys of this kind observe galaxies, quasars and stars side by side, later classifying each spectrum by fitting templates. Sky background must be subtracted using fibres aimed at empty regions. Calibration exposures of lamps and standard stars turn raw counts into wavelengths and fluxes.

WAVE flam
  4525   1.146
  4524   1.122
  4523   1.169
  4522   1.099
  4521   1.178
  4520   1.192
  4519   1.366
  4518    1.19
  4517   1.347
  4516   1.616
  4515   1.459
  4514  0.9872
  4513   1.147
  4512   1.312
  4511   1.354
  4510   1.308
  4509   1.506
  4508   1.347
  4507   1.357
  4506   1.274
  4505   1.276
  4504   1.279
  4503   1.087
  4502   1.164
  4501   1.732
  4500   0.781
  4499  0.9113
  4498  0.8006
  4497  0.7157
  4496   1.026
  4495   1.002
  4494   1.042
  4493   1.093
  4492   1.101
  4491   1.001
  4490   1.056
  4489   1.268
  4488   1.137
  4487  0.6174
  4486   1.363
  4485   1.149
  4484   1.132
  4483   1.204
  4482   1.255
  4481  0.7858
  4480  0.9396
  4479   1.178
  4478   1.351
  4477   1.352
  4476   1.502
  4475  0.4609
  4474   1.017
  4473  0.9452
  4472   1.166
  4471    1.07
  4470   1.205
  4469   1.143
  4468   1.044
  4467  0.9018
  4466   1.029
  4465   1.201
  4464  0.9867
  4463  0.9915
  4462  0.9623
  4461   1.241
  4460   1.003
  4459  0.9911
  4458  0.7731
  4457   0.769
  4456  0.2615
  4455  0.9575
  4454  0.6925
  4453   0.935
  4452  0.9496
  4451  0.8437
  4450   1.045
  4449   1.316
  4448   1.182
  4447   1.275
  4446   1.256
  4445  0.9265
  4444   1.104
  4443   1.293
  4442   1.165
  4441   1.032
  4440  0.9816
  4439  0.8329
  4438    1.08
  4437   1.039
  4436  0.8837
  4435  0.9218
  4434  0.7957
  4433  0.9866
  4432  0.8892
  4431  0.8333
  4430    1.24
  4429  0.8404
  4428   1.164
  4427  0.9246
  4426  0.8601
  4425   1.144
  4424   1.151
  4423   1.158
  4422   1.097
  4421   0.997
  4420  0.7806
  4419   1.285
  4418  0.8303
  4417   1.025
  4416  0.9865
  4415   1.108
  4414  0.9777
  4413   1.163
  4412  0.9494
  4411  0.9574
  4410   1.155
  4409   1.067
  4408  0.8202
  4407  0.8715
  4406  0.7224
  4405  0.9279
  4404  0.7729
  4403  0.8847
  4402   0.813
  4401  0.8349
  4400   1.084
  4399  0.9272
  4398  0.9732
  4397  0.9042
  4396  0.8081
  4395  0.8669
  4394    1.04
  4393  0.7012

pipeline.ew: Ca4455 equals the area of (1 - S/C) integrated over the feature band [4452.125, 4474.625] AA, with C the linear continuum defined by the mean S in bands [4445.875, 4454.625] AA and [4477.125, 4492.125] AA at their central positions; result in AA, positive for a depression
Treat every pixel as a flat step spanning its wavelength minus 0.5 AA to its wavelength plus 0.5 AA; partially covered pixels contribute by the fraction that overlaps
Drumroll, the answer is 2.23 AA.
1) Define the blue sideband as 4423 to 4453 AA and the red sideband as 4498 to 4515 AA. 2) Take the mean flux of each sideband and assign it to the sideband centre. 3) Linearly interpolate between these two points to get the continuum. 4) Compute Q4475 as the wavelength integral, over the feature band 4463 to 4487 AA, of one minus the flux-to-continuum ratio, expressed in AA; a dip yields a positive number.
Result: 1.1 AA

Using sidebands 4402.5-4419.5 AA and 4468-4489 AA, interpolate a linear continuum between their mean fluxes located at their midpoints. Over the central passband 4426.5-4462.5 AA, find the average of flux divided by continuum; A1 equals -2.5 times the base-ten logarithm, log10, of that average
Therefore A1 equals 0.06 mag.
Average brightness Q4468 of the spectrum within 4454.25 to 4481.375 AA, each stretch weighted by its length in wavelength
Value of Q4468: 1.01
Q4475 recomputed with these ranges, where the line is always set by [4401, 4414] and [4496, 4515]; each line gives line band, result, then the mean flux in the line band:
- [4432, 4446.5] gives -0.1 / 1.02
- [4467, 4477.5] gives 0.2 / 1.08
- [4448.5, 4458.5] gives 1.8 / 0.854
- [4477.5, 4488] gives 0.3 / 1.1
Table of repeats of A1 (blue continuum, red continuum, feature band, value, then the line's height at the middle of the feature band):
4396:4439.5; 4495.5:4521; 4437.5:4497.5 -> 0.07 mag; 1.11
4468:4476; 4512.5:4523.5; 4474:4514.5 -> 0.01 mag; 1.14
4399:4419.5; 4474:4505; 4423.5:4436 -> 0.02 mag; 0.993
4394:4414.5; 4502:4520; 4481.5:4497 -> 0.13 mag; 1.22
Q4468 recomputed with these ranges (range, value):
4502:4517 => 1.3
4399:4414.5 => 0.933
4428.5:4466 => 0.986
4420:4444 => 1.01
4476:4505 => 1.1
